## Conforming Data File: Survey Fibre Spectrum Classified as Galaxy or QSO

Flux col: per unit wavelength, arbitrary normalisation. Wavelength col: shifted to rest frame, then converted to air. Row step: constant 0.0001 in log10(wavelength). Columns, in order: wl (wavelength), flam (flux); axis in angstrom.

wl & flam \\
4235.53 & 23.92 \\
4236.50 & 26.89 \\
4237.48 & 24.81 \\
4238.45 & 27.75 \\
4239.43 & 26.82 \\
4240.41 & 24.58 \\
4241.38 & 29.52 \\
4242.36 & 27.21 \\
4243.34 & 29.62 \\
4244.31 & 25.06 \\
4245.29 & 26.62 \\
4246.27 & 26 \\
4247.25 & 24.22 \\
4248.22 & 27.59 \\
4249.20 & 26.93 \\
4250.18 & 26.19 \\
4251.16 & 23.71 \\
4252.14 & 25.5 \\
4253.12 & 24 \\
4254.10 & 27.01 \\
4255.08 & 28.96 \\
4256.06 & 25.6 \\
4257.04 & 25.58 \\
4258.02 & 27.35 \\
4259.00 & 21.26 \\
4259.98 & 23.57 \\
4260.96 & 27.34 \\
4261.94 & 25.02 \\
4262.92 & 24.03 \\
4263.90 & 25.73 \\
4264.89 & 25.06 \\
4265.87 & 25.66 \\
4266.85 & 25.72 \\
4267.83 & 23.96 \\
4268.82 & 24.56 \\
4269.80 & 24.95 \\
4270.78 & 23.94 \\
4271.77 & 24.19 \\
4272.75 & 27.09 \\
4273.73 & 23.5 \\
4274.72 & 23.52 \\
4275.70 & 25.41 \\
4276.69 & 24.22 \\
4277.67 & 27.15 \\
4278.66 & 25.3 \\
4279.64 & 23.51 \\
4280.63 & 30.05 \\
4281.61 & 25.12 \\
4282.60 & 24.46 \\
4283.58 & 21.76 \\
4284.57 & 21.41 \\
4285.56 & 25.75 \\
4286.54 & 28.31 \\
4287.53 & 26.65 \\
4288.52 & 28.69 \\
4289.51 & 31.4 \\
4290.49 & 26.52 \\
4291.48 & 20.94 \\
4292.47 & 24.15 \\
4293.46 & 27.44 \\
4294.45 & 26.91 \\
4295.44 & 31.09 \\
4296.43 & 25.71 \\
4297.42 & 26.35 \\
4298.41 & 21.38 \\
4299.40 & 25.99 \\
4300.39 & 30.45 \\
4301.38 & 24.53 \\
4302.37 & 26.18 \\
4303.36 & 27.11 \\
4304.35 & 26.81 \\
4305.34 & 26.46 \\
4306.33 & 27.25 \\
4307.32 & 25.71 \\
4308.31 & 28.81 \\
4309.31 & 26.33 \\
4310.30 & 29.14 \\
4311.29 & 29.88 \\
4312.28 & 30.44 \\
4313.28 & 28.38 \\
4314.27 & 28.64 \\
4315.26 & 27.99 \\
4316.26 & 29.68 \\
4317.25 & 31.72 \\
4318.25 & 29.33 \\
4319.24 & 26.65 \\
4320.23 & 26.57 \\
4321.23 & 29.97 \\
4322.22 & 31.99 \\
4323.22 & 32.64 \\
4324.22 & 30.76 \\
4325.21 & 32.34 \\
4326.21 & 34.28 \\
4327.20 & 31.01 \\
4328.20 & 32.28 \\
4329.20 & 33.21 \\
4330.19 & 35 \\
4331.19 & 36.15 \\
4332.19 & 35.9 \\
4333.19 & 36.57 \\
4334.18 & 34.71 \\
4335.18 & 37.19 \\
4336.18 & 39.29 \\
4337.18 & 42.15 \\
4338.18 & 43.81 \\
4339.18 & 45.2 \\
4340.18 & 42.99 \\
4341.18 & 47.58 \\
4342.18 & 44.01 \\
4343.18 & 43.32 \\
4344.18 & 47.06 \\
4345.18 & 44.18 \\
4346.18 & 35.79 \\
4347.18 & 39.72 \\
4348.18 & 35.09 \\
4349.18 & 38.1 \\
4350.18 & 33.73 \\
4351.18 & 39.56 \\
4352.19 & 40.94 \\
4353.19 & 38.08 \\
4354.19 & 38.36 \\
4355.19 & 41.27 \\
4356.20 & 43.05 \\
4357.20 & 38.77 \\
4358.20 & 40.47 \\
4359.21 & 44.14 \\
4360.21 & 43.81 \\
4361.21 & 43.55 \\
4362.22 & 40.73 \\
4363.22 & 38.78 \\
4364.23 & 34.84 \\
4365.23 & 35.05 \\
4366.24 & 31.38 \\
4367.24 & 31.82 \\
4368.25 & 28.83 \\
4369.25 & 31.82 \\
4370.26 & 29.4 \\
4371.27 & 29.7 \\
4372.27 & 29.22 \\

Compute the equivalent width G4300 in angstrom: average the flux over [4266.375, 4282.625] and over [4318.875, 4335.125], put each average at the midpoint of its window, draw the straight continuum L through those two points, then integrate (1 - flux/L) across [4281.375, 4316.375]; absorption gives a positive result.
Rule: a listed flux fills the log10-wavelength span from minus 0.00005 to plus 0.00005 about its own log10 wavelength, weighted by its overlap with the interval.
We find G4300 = 2.28 angstrom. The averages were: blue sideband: 25.1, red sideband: 32.7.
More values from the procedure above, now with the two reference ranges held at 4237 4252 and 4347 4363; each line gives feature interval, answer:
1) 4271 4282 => 1.8 angstrom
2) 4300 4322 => 4.1 angstrom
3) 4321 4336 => 1.2 angstrom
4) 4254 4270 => 1.8 angstrom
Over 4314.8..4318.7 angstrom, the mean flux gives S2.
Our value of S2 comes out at 29.6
